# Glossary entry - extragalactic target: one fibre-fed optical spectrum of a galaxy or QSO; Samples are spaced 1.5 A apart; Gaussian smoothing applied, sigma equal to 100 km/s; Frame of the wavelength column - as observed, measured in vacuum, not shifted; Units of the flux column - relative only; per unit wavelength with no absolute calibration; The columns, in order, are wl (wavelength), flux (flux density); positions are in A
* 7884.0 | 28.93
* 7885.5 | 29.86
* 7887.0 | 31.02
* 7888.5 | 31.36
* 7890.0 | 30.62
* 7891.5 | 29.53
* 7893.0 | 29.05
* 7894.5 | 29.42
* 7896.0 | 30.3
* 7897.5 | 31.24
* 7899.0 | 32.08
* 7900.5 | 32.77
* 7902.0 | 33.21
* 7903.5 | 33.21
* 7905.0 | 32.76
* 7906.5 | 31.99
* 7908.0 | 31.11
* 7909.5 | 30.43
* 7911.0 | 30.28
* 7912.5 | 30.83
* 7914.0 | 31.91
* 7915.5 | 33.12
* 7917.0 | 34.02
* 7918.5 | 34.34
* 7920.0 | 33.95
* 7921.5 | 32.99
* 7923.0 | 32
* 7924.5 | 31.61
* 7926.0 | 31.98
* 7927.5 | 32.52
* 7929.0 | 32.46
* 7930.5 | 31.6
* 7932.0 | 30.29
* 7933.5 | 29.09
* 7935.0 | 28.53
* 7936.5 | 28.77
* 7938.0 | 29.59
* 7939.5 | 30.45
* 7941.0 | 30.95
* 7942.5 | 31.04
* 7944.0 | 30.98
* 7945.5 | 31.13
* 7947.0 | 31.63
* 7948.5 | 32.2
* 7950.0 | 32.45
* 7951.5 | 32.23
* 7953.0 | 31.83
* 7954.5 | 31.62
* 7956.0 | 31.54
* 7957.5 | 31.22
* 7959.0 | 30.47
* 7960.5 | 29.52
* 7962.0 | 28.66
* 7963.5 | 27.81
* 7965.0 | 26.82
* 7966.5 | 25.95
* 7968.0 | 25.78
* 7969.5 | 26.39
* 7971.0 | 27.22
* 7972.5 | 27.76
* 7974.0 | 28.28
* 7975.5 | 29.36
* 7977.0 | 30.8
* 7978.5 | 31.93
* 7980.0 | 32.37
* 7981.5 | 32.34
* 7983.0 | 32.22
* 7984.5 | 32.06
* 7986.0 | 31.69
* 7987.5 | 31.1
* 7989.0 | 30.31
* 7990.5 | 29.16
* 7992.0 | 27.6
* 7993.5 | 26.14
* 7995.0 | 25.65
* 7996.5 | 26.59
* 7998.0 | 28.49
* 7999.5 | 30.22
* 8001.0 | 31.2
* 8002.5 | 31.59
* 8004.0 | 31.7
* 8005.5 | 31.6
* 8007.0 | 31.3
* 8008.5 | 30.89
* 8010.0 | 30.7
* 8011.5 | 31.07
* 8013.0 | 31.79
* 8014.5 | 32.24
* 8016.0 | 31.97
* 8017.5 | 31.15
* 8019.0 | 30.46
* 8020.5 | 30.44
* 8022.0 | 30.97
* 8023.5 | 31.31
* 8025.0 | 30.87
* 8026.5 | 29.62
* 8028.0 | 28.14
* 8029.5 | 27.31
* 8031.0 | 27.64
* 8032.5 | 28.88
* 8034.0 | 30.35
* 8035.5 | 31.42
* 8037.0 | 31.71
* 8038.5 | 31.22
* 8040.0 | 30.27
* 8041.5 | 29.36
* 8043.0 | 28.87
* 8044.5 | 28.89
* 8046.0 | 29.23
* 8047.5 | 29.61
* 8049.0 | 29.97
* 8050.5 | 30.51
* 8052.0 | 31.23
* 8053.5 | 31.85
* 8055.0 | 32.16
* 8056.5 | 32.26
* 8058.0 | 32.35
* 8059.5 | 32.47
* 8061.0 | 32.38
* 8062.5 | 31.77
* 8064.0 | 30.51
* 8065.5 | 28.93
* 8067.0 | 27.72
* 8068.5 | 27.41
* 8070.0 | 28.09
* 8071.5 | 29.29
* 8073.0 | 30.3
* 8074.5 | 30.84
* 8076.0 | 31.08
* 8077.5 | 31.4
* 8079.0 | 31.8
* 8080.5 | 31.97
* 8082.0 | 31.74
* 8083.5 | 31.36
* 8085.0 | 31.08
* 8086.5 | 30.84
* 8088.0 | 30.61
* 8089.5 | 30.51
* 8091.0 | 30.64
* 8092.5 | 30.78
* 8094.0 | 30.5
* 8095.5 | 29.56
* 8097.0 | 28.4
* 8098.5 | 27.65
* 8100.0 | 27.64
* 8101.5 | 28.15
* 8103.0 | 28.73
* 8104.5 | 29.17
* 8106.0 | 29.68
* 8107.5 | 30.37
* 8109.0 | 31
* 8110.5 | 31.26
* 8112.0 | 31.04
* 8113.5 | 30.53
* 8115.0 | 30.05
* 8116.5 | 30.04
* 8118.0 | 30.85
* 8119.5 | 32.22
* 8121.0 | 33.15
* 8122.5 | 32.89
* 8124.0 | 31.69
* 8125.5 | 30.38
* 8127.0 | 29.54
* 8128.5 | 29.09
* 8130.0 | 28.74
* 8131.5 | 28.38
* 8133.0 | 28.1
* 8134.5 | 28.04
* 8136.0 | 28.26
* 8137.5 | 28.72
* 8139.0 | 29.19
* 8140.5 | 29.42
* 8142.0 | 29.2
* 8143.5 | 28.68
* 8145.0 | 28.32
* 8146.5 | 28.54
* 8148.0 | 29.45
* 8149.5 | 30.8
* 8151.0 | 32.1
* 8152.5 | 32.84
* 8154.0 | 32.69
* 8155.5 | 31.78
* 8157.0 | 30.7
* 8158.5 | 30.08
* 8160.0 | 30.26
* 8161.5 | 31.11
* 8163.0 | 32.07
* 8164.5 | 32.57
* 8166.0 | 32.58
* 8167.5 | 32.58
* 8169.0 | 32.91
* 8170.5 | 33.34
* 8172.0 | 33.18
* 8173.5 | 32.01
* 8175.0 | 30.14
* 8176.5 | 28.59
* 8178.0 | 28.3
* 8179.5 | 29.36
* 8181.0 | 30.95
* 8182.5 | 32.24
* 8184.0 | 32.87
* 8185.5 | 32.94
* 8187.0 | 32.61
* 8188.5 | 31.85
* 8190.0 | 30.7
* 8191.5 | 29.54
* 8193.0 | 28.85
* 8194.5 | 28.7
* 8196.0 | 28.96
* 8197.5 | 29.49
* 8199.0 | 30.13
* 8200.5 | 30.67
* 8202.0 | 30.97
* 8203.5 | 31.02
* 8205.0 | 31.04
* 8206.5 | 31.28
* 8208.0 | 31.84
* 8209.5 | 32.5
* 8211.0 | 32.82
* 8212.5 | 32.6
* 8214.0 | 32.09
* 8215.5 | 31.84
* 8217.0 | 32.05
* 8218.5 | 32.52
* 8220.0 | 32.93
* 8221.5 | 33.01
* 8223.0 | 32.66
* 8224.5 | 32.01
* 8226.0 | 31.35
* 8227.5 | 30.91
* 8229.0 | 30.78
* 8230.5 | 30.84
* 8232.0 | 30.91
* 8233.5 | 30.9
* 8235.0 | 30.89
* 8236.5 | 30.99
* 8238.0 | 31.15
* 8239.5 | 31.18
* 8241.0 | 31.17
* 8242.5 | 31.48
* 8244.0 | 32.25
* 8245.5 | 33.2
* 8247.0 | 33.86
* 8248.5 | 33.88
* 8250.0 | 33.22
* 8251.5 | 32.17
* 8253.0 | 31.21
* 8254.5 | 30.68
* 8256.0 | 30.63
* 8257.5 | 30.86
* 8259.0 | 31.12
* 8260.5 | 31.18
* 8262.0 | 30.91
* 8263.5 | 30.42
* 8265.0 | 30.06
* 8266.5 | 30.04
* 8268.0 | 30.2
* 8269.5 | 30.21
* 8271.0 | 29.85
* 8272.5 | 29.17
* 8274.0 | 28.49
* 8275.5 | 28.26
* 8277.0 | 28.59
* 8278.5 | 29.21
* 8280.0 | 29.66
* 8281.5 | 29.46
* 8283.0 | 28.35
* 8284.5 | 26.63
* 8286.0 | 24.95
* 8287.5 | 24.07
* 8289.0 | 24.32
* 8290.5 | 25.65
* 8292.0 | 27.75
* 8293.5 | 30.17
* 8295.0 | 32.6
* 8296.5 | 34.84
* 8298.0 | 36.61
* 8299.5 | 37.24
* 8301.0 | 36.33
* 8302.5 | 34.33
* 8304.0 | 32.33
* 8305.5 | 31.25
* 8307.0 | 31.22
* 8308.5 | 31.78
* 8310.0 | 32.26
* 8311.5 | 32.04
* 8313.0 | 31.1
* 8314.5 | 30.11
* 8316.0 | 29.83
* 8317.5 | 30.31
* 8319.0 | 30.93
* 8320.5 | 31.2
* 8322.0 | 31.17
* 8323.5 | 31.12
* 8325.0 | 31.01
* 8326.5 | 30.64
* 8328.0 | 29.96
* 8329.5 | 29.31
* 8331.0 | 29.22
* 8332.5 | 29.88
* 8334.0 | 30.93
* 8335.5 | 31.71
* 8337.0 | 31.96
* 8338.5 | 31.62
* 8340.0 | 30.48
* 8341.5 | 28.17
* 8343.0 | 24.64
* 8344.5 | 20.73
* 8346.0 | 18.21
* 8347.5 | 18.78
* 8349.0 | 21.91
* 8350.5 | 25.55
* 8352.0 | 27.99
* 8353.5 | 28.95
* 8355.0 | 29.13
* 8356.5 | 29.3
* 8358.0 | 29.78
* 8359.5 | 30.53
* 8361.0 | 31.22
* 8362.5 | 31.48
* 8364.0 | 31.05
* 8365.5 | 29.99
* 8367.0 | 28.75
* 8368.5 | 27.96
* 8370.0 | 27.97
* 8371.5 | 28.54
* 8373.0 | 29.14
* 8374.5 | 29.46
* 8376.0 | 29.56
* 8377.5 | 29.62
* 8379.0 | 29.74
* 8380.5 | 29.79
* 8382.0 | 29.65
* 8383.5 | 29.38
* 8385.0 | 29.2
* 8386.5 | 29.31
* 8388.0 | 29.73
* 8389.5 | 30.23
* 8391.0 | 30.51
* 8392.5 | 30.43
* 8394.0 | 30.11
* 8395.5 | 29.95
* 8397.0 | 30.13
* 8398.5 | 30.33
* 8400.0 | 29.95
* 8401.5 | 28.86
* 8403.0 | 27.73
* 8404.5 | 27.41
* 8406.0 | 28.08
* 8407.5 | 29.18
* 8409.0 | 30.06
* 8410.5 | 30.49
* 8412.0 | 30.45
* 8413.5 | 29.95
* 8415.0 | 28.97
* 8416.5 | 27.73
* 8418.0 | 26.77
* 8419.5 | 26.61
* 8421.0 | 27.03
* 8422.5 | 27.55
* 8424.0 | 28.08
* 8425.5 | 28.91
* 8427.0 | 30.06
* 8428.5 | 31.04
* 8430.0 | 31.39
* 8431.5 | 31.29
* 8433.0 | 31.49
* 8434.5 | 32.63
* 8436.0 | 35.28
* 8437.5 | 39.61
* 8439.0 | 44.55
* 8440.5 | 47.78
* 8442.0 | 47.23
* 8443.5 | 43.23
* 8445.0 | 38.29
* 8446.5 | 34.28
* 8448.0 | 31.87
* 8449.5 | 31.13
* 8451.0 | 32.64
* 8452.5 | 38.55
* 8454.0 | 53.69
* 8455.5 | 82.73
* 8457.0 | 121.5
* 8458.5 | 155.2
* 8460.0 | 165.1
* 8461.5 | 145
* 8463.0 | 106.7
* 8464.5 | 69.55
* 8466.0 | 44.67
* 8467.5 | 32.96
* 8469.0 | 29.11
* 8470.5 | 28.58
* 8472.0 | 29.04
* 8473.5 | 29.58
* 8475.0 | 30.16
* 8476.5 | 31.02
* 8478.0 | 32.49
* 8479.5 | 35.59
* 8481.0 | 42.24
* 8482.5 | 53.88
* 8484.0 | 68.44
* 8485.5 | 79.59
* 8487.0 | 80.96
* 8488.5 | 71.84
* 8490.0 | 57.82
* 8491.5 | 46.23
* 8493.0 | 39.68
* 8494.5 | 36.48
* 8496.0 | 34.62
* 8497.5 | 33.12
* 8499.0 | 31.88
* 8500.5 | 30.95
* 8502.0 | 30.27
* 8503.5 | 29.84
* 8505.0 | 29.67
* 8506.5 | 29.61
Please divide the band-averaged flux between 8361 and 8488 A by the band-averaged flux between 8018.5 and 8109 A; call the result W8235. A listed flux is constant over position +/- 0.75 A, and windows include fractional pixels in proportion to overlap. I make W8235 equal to 1.36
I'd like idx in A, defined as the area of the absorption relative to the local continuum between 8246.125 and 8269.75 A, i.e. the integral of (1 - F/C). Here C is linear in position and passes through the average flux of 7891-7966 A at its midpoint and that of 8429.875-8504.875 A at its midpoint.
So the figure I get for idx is 6.7 A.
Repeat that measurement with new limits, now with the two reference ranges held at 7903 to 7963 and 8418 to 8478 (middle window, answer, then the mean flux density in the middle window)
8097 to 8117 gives 4.2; 29.6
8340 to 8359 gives 8.4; 25.5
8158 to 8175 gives 3.2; 32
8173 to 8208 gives 8.5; 30.6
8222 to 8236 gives 3.5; 31.3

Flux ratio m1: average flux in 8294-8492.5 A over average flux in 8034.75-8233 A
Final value 1.23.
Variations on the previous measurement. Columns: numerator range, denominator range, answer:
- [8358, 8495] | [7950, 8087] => 1.37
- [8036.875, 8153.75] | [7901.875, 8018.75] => 0.99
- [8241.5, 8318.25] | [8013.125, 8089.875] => 1.01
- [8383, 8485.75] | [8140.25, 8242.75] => 1.37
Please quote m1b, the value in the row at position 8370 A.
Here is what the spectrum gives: 27.97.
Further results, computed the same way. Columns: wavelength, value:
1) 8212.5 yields 32.6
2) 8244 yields 32.25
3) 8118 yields 30.85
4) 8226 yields 31.35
